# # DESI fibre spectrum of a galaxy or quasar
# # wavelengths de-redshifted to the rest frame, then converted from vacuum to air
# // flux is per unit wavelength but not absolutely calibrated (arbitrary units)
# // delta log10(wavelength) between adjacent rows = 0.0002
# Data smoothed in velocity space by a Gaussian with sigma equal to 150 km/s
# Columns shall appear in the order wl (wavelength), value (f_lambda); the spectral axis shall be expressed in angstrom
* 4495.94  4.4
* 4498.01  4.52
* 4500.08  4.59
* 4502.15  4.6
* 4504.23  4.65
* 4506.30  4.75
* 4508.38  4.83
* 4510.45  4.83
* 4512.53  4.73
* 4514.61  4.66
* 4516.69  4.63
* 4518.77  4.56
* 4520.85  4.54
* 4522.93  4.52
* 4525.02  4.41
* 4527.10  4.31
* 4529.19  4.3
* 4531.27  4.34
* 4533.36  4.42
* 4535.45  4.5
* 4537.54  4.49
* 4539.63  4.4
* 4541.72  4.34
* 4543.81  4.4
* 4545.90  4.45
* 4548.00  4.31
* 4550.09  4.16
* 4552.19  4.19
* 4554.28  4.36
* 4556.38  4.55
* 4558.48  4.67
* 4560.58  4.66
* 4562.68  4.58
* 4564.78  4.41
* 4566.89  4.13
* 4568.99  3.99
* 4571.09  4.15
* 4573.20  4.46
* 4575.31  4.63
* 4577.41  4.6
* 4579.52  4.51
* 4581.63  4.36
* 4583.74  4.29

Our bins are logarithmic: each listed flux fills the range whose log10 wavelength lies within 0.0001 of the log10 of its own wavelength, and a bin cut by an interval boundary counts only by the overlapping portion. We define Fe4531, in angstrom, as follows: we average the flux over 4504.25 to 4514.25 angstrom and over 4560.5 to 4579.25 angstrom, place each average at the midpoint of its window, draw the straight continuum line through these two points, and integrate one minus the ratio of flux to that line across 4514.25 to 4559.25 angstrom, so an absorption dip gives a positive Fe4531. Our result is 1.6 angstrom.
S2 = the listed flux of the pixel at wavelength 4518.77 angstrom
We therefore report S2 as 4.56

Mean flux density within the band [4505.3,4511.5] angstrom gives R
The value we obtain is 4.8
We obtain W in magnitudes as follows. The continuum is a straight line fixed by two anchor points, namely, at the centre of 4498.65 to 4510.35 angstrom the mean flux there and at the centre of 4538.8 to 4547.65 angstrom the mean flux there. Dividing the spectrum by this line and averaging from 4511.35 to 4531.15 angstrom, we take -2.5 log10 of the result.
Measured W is 0.01 mag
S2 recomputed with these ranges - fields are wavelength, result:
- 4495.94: 4.4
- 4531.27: 4.34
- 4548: 4.31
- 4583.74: 4.29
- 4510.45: 4.83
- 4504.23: 4.65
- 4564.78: 4.41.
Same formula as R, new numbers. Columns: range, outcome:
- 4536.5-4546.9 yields 4.42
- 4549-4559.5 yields 4.39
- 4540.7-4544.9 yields 4.38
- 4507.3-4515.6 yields 4.76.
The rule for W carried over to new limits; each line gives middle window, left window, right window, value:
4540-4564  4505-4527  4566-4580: 0.01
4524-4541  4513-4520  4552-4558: 0.04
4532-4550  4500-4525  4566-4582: 0.03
